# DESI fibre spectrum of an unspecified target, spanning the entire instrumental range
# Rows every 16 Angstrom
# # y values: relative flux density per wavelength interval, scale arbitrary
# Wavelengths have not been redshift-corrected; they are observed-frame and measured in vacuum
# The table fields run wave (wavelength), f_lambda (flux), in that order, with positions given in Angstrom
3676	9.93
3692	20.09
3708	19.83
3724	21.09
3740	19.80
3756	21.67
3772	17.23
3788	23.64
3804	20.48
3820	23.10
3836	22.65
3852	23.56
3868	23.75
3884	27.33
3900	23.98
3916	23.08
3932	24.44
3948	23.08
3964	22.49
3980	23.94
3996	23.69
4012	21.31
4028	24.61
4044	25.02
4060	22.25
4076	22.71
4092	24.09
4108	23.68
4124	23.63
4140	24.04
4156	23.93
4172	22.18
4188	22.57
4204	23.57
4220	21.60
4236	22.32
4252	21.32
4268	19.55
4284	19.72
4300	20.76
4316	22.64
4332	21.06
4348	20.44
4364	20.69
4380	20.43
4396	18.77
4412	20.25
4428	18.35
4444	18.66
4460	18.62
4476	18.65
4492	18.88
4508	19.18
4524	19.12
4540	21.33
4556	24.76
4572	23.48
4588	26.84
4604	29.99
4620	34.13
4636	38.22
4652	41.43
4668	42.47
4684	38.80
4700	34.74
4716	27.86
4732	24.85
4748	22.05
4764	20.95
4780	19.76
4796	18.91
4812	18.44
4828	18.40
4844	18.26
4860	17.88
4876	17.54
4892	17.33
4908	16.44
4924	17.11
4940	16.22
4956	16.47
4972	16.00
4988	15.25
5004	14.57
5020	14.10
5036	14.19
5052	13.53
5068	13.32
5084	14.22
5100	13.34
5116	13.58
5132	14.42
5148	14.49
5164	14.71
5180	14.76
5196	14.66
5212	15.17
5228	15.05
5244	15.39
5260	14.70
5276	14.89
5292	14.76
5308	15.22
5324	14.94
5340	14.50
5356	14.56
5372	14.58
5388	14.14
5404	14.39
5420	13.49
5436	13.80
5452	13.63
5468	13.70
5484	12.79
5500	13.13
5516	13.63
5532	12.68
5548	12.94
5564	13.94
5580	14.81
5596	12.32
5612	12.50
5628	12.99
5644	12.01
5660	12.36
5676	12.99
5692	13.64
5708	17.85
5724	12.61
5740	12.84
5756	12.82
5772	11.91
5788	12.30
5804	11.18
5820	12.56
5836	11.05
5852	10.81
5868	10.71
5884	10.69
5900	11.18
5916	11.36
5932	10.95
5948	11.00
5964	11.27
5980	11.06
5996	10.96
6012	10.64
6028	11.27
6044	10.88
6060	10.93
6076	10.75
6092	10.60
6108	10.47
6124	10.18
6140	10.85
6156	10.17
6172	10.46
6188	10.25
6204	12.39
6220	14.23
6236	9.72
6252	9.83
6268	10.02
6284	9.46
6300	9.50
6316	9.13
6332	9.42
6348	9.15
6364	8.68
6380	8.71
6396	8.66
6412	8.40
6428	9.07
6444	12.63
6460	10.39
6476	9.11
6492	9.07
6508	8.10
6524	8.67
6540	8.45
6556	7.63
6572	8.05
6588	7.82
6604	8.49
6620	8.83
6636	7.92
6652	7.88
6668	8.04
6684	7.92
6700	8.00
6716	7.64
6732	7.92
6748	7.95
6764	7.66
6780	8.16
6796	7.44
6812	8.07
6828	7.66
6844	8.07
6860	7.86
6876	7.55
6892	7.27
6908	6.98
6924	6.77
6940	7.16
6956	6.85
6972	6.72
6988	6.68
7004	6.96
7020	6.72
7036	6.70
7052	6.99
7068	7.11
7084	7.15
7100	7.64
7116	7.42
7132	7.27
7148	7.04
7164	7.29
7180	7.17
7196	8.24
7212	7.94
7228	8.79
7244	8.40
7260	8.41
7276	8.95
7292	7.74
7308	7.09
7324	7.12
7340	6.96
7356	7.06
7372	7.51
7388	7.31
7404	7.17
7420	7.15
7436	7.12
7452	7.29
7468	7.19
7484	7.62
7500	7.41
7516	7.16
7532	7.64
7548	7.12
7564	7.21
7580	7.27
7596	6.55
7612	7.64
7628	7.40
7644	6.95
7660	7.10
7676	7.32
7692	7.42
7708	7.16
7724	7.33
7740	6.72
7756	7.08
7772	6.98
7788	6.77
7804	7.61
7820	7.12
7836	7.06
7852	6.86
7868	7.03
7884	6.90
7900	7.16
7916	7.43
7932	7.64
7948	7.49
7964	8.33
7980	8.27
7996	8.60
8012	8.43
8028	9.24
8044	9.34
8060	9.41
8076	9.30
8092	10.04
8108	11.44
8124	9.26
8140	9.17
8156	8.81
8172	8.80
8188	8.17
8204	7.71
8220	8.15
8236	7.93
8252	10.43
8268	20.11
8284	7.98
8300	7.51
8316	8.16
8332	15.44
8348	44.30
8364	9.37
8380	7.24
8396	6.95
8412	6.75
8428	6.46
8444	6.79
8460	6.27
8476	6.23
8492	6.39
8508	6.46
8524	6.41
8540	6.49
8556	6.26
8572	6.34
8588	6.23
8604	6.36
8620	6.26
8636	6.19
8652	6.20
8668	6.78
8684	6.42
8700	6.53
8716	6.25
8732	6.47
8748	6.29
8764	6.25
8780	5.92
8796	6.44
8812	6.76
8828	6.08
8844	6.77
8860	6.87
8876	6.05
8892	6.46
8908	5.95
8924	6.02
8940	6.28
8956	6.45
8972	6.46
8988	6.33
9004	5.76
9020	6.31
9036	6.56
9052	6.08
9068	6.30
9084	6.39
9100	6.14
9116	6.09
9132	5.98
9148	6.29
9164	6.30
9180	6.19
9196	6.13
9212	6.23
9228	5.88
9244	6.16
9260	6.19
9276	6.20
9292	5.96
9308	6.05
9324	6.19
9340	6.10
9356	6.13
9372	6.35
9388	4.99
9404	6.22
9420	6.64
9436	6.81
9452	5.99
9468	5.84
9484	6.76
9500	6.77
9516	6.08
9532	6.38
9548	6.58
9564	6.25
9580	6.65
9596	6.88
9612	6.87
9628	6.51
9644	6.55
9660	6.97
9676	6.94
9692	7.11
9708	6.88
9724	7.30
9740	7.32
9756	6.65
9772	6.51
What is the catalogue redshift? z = 0.67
